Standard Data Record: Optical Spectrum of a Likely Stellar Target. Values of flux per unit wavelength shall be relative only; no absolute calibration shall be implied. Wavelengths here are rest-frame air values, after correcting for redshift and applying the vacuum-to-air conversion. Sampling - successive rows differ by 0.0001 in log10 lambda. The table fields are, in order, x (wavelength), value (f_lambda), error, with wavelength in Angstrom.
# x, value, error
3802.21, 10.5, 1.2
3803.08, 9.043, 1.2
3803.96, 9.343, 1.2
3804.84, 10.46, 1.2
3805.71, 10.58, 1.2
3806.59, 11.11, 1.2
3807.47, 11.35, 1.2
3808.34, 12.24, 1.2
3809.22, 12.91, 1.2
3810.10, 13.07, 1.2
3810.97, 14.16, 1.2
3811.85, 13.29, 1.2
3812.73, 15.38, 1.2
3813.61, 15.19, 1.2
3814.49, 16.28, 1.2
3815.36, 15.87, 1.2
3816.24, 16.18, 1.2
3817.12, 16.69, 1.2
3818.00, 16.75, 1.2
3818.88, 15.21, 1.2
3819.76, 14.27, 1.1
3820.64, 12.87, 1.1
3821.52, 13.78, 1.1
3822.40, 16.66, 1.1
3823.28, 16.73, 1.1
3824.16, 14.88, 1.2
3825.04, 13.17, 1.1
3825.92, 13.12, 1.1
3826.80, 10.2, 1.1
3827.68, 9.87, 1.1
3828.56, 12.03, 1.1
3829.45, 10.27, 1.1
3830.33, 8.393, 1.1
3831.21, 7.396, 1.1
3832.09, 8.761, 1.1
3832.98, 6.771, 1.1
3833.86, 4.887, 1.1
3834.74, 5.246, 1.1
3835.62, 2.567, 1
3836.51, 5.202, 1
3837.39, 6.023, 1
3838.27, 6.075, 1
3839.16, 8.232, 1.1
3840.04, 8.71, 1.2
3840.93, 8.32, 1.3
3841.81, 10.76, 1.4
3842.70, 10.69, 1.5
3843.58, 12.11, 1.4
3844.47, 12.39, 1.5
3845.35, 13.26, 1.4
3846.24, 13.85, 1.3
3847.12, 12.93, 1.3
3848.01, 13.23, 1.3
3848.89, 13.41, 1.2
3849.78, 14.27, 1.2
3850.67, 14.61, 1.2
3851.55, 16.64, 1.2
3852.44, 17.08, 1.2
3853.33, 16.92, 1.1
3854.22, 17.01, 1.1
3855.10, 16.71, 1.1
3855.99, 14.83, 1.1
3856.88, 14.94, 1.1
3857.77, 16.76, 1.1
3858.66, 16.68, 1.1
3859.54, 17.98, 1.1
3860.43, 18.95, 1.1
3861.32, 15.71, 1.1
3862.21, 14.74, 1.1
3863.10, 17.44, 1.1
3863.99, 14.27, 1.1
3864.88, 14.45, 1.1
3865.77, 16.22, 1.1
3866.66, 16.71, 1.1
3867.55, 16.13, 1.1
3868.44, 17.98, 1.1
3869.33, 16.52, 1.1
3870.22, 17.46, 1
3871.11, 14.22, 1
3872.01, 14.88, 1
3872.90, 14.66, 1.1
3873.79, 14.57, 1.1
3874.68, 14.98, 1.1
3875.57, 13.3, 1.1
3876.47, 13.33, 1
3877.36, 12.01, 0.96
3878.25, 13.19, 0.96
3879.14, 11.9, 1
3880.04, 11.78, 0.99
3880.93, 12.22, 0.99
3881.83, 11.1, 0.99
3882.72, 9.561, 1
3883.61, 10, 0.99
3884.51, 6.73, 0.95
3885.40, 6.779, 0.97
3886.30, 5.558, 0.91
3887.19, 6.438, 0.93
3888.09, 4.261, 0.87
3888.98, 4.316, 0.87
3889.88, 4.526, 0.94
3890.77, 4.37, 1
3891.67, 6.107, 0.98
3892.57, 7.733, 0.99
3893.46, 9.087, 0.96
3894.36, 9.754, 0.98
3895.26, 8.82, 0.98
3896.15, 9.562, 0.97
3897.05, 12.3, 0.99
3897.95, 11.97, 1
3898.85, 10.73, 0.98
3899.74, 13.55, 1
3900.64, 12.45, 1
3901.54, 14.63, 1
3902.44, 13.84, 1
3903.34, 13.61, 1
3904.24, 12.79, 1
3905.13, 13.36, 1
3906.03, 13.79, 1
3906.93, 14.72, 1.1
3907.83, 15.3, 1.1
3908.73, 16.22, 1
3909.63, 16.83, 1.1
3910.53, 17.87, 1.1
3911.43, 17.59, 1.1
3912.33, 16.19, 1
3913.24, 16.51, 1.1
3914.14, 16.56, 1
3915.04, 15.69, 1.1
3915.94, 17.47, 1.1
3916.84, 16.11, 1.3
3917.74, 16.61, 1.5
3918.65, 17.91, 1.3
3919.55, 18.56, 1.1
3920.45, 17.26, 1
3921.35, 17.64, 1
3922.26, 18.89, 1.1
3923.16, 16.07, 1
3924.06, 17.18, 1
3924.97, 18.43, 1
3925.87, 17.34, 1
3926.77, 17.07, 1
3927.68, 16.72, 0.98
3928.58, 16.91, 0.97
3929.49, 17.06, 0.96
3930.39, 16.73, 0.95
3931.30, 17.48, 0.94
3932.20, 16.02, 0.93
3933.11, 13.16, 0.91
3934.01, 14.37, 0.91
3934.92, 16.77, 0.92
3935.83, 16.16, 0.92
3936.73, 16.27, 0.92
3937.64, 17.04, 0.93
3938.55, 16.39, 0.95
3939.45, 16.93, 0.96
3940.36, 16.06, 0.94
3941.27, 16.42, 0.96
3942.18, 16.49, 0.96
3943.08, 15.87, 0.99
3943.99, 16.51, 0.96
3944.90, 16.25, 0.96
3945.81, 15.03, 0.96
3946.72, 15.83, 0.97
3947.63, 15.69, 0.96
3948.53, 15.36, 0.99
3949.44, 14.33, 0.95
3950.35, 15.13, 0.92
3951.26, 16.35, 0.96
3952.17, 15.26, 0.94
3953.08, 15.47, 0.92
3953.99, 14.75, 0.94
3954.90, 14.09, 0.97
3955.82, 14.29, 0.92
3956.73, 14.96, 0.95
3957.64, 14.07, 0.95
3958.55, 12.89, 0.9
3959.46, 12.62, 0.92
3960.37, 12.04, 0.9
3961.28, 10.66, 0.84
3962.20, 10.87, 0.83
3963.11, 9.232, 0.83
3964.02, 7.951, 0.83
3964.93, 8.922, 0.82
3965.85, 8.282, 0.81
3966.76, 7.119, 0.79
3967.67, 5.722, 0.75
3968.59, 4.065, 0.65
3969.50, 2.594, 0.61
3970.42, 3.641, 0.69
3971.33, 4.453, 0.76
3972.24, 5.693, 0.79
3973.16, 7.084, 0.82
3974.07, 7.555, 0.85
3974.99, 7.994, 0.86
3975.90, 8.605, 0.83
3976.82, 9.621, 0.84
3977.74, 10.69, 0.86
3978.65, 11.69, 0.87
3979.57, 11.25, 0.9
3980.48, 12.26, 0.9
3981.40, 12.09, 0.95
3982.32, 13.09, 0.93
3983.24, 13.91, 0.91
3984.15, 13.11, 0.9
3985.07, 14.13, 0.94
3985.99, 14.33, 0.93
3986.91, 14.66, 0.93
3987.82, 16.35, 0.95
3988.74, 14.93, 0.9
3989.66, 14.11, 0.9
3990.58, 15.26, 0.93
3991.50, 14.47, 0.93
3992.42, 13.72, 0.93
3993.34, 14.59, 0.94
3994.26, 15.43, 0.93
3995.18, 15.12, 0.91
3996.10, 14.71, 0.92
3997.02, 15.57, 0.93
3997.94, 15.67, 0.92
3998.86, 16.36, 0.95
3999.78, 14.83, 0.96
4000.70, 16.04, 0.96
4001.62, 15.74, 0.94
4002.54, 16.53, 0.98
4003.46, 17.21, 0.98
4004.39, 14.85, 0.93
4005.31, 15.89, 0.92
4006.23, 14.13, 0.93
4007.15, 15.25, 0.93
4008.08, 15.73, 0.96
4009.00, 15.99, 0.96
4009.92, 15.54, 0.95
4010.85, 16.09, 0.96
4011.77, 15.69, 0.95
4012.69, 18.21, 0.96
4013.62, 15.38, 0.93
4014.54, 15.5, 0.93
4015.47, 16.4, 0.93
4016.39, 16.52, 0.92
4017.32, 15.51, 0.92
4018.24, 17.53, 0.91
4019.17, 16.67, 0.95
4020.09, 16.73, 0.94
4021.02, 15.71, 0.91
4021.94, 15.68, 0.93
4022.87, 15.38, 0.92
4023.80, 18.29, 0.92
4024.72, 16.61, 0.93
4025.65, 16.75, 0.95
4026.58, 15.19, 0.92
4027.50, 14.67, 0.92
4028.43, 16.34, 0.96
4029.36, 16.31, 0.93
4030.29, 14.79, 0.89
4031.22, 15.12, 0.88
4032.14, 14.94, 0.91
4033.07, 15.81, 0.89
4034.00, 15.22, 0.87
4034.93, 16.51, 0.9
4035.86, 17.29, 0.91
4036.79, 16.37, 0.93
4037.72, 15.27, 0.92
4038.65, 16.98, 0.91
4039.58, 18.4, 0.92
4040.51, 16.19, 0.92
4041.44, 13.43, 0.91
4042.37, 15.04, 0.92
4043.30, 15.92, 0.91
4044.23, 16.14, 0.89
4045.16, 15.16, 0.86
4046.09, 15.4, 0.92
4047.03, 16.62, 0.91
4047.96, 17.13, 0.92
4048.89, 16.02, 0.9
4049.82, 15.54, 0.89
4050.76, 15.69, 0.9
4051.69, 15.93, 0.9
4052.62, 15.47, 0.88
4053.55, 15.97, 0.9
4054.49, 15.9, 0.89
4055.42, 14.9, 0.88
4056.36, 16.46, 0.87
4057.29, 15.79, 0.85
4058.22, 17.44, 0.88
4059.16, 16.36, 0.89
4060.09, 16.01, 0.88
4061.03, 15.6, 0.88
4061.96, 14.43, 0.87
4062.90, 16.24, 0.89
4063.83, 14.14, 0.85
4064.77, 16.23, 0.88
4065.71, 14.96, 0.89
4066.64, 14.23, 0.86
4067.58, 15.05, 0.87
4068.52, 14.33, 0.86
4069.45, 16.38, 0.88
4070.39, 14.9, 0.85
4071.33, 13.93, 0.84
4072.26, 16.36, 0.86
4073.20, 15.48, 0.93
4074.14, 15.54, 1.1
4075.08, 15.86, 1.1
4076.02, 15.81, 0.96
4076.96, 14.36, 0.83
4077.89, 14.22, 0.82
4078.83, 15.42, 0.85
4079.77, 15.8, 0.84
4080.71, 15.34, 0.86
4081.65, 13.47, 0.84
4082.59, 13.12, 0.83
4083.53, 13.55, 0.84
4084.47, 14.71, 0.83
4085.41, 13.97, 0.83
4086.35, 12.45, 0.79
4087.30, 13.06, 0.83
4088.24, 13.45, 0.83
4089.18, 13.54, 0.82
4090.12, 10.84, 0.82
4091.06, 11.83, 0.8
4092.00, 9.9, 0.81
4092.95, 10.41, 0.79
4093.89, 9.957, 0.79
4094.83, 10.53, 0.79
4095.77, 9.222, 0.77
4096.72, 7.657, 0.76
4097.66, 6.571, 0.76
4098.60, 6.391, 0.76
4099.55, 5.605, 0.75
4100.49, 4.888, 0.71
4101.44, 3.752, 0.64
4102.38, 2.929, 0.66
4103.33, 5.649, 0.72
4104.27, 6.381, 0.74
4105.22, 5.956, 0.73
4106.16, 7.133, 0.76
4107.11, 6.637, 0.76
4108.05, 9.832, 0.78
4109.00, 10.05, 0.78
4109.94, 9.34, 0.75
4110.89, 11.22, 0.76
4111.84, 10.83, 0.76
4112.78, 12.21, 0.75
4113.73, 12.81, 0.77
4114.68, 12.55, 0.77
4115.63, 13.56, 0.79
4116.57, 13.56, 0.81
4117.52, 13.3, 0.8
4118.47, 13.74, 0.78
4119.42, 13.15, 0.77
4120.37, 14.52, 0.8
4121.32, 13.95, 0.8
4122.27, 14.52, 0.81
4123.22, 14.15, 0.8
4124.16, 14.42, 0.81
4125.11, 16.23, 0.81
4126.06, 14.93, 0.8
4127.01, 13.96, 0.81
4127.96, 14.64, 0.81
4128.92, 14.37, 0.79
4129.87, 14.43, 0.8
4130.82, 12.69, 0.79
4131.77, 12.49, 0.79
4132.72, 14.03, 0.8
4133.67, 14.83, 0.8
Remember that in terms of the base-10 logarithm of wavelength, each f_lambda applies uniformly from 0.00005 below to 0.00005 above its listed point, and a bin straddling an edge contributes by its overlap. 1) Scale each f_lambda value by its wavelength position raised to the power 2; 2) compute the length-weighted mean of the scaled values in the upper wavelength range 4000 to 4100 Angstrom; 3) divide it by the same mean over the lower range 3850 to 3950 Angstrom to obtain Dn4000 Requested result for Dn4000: 1.1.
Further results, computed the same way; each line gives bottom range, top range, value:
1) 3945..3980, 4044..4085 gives 1.49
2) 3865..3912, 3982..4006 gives 1.31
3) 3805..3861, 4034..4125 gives 1.19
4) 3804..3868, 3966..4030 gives 1.15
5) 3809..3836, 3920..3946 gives 1.42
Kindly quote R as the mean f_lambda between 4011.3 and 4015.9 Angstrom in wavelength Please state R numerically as 16.2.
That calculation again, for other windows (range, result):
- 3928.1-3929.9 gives 17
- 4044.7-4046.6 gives 15.3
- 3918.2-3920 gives 18.3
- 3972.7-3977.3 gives 8.17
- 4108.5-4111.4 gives 10.2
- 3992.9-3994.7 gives 15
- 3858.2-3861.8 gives 17.3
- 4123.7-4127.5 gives 14.9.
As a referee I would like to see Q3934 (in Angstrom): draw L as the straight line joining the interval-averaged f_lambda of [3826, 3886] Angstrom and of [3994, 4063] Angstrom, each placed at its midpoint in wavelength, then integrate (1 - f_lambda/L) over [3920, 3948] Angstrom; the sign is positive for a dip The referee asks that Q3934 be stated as -5.0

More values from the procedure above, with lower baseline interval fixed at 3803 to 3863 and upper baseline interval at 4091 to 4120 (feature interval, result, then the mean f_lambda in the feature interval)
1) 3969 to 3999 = -3.28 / 11.9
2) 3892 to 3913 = -2.49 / 13.2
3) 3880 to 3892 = 4.73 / 7.27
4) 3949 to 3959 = -3.19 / 14.7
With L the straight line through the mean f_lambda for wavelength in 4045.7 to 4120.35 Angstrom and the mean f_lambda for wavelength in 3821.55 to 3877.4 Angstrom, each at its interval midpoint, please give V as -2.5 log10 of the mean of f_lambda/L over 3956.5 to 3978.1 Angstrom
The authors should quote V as 0.446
